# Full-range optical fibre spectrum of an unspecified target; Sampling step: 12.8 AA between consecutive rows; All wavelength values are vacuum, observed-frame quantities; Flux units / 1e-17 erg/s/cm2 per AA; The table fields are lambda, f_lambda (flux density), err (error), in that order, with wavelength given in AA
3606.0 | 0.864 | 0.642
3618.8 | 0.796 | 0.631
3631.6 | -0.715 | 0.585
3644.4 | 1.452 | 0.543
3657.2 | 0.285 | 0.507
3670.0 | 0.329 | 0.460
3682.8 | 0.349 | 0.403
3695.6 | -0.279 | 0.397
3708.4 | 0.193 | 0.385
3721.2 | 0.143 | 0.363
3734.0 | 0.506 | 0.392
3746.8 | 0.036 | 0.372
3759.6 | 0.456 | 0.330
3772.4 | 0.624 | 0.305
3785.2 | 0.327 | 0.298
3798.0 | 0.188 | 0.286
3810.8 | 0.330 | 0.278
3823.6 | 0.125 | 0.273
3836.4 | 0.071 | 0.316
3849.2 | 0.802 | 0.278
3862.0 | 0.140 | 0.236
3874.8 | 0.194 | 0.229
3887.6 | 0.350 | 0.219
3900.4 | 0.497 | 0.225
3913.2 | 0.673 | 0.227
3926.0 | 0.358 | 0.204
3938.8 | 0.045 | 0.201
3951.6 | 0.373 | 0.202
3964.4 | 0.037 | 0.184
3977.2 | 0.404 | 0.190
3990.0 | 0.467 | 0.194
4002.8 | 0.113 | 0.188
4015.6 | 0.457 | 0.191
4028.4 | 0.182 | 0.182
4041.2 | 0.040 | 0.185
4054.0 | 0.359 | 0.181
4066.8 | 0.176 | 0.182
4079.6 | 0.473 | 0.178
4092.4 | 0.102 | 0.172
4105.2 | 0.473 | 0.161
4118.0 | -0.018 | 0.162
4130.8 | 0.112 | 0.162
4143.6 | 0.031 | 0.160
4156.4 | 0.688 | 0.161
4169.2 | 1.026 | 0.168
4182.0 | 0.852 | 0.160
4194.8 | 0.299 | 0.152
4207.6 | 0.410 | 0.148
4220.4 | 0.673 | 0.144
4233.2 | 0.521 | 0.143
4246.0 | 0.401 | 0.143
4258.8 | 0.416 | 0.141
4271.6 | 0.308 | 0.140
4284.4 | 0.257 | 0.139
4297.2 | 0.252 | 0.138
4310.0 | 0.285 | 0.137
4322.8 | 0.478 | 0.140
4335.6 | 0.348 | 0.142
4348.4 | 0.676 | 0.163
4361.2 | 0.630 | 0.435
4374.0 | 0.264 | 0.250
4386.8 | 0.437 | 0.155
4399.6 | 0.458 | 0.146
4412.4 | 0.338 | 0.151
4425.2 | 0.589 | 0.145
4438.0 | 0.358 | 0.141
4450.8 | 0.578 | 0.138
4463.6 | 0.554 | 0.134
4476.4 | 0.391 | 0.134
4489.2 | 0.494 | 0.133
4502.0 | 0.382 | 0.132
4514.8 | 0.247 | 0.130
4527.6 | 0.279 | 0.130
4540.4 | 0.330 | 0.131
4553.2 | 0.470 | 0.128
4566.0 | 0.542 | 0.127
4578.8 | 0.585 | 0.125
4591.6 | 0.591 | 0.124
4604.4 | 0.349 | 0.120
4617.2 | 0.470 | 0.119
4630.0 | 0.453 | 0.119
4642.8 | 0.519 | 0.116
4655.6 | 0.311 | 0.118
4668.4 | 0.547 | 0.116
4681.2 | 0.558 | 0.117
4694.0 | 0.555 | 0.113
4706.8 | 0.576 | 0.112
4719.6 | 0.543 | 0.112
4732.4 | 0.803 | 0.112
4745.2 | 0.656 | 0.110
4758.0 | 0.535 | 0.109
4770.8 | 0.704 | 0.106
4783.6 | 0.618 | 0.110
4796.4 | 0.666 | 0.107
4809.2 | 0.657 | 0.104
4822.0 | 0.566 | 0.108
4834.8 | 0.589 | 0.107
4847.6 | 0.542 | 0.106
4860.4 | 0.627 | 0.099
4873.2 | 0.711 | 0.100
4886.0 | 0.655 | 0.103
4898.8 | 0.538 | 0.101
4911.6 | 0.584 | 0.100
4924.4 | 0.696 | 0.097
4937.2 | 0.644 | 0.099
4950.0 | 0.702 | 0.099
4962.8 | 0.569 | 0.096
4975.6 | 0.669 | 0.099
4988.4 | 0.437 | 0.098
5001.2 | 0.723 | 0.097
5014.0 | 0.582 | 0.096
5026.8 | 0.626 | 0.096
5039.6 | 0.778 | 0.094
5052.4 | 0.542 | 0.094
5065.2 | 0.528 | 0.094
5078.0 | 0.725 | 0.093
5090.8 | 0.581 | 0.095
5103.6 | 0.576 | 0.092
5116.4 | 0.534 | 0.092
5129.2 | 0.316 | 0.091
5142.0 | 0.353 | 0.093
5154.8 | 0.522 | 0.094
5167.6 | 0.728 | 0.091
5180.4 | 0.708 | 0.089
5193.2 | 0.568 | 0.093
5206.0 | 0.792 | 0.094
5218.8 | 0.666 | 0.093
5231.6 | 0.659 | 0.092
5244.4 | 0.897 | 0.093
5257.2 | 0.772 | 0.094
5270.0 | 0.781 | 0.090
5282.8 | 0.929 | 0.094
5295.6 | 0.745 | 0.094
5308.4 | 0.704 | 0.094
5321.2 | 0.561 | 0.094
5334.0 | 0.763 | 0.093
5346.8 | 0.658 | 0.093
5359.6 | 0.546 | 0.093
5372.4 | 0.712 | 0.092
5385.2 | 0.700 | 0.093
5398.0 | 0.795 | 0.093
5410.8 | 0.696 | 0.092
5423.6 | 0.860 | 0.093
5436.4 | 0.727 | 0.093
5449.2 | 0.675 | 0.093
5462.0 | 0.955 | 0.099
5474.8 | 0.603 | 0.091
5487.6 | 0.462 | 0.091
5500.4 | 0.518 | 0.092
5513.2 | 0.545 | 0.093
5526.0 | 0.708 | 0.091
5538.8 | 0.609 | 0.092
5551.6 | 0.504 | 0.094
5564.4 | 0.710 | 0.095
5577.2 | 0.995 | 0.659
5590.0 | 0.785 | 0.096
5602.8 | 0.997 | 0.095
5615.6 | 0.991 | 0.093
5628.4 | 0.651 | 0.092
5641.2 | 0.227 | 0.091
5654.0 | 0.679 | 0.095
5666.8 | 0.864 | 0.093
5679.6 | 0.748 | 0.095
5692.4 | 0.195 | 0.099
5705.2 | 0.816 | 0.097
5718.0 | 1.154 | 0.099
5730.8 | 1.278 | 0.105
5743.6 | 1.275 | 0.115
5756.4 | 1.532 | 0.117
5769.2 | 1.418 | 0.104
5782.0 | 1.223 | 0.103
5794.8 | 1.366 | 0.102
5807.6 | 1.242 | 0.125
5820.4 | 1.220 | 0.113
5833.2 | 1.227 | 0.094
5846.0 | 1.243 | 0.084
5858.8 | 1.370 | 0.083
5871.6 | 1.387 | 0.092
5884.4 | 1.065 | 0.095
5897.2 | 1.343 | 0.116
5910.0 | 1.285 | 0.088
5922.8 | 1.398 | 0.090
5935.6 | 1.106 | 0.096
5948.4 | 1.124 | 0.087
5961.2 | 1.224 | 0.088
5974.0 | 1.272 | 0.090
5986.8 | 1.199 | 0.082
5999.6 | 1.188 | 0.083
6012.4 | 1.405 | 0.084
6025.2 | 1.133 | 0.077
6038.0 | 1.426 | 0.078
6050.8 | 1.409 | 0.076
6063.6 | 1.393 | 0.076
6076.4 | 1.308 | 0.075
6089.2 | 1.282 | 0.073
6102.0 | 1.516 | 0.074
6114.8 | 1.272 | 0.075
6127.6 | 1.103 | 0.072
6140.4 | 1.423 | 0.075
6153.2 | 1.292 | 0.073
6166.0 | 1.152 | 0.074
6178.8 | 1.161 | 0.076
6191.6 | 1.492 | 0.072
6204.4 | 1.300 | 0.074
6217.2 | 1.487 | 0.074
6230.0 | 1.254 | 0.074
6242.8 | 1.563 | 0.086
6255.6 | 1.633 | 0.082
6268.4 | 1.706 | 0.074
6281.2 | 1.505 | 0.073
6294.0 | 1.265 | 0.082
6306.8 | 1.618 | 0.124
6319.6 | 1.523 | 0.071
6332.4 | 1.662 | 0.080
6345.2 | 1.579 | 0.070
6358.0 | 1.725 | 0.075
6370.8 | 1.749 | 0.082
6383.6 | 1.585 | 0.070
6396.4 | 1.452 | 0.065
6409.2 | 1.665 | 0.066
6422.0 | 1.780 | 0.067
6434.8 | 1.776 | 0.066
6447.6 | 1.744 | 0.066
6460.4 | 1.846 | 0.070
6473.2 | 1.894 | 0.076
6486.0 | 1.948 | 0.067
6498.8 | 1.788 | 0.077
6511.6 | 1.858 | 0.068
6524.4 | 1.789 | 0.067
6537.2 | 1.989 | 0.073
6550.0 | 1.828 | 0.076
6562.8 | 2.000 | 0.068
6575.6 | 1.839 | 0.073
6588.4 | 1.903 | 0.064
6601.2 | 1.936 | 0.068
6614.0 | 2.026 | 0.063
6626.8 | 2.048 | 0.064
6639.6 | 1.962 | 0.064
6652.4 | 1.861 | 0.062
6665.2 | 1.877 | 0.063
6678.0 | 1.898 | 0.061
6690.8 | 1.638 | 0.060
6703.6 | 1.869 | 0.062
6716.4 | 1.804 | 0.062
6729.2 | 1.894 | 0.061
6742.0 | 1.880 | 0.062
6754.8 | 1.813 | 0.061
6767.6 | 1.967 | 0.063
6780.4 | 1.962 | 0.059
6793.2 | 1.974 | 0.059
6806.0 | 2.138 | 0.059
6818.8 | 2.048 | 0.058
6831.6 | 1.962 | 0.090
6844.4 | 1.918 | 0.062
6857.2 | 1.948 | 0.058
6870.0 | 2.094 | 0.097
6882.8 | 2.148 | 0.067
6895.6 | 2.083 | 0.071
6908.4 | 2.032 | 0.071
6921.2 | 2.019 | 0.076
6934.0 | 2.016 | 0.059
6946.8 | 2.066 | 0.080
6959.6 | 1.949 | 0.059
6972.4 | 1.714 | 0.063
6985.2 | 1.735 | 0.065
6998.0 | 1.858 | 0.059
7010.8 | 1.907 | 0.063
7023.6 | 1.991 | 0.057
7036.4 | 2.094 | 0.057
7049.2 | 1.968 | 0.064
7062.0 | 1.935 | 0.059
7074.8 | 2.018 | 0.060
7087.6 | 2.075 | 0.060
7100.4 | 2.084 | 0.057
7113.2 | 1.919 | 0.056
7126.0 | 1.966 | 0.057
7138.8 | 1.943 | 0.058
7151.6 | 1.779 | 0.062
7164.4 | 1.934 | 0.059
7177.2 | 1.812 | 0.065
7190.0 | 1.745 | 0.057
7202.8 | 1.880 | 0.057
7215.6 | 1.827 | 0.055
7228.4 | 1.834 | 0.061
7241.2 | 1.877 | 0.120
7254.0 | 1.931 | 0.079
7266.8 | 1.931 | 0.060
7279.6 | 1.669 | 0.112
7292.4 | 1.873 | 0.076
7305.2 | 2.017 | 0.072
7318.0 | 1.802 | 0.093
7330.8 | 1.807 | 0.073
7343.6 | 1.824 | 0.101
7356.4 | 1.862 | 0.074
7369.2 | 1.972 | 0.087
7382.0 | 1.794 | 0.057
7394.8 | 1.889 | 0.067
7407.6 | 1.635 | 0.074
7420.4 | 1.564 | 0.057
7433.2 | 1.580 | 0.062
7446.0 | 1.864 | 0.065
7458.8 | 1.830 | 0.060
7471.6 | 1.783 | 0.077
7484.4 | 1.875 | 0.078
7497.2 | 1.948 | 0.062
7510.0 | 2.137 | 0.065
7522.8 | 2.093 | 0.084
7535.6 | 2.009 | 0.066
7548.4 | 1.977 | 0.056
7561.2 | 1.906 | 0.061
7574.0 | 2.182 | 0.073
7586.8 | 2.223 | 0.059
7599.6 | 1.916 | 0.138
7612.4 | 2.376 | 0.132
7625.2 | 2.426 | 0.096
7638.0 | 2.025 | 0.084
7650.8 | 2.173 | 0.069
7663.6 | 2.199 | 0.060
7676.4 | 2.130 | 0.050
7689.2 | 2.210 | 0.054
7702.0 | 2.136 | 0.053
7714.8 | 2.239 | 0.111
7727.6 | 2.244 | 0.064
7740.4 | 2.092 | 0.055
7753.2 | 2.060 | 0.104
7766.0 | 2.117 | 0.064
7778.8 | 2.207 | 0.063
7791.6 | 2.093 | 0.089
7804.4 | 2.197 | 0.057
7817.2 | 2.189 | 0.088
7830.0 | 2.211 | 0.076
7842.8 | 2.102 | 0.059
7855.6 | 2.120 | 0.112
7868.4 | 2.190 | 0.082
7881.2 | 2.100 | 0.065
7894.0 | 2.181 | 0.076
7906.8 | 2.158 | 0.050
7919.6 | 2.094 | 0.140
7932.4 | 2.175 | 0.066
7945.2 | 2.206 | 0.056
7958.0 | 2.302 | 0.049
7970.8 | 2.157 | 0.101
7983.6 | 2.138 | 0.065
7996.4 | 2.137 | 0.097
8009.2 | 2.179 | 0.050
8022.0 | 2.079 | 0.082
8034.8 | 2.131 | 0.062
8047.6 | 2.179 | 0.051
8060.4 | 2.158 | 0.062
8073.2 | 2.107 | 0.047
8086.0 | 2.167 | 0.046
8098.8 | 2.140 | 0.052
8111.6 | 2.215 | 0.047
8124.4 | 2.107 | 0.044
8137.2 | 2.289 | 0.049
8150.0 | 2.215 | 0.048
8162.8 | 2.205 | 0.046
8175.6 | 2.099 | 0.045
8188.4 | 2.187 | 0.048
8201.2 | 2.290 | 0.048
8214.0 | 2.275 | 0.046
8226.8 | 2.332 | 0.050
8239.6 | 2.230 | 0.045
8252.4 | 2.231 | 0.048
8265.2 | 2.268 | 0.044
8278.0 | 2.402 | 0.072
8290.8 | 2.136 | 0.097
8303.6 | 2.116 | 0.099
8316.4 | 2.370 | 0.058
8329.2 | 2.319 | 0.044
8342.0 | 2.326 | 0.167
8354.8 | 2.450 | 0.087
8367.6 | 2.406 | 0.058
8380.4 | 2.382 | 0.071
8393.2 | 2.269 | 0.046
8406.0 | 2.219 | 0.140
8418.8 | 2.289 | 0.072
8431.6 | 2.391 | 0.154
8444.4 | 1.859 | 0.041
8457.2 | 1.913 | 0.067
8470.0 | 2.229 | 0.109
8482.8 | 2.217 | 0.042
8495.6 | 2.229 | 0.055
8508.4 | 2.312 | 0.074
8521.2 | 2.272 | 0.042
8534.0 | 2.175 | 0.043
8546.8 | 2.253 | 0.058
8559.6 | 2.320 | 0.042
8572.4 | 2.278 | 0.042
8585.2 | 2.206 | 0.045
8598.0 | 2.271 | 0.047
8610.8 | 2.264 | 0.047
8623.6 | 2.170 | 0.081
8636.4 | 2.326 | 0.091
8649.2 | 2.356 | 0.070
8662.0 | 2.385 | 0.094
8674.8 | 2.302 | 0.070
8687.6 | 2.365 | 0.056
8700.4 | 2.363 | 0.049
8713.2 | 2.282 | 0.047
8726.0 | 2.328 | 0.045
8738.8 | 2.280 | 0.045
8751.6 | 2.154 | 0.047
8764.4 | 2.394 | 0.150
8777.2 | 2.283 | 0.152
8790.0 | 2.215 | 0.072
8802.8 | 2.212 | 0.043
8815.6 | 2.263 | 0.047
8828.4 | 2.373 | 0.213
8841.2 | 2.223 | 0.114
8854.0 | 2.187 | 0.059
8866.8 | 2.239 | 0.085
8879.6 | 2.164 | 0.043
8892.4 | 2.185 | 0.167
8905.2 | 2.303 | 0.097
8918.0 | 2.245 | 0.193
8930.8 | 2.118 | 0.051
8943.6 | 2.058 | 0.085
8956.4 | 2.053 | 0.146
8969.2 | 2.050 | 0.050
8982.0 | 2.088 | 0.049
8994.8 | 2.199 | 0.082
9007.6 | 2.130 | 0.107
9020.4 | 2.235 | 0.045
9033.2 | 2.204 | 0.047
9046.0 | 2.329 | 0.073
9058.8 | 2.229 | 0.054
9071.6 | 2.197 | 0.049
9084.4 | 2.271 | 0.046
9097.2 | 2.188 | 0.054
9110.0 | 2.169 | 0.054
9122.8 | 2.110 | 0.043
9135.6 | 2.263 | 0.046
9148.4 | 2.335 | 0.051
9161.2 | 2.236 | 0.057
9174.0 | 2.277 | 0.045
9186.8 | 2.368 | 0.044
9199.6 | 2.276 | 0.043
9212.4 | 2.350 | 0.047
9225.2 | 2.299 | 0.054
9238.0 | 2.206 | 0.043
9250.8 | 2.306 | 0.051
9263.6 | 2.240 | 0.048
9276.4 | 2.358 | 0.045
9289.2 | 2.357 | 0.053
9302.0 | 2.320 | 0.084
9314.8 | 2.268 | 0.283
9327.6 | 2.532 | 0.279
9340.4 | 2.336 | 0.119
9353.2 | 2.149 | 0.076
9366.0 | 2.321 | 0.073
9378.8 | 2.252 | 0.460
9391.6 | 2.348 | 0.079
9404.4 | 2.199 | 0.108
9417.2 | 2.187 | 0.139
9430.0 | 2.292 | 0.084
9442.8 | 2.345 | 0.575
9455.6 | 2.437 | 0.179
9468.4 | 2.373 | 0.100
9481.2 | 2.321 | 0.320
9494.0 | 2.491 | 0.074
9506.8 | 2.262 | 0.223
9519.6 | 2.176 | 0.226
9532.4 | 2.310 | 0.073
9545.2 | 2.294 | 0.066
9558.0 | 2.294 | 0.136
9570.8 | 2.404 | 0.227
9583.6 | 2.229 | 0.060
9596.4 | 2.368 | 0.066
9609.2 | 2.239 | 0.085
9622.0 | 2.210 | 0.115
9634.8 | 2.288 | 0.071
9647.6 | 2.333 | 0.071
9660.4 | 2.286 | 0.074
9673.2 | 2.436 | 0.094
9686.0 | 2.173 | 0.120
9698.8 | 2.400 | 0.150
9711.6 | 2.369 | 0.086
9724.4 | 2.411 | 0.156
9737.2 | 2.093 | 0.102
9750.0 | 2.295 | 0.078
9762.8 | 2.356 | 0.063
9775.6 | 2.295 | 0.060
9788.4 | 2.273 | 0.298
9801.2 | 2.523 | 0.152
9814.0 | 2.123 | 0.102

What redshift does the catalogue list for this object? 0.434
